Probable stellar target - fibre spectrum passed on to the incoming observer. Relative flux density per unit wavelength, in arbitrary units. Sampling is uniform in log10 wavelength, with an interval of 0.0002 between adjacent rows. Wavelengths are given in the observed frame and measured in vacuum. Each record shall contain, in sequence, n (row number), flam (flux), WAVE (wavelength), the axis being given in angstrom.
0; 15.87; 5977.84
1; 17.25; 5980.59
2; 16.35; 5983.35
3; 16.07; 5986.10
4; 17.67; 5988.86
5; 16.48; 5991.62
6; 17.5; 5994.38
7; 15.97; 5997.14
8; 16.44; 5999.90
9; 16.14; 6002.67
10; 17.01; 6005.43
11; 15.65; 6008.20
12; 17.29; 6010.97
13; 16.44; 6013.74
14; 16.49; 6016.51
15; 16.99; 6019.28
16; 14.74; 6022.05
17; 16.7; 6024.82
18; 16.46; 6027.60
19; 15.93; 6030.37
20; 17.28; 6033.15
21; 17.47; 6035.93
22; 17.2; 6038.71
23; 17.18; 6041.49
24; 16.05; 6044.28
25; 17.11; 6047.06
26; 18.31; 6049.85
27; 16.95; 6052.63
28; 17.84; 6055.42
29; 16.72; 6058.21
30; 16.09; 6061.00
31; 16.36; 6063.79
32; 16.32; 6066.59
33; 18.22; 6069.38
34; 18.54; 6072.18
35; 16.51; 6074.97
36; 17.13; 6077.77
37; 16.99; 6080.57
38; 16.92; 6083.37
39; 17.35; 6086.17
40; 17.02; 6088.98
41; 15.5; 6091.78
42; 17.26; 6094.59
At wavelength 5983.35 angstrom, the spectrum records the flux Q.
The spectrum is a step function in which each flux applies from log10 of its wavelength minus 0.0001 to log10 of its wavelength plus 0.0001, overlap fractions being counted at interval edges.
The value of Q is 16.35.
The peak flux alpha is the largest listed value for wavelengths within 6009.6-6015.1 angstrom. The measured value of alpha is 17.29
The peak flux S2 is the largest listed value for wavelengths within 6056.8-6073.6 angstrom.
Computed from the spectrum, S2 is 18.54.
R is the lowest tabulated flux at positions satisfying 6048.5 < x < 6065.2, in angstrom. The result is 16.09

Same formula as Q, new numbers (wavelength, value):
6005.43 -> 17.01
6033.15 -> 17.28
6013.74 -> 16.44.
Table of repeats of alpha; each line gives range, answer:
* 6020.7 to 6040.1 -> 17.47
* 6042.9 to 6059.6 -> 18.31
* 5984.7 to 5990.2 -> 17.67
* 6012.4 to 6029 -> 16.99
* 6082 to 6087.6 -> 17.35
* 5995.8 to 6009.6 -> 17.01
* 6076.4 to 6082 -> 17.13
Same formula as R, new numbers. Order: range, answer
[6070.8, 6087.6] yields 16.51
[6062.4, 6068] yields 16.32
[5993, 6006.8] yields 15.97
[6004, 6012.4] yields 15.65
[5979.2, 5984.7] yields 16.35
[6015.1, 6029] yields 14.74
